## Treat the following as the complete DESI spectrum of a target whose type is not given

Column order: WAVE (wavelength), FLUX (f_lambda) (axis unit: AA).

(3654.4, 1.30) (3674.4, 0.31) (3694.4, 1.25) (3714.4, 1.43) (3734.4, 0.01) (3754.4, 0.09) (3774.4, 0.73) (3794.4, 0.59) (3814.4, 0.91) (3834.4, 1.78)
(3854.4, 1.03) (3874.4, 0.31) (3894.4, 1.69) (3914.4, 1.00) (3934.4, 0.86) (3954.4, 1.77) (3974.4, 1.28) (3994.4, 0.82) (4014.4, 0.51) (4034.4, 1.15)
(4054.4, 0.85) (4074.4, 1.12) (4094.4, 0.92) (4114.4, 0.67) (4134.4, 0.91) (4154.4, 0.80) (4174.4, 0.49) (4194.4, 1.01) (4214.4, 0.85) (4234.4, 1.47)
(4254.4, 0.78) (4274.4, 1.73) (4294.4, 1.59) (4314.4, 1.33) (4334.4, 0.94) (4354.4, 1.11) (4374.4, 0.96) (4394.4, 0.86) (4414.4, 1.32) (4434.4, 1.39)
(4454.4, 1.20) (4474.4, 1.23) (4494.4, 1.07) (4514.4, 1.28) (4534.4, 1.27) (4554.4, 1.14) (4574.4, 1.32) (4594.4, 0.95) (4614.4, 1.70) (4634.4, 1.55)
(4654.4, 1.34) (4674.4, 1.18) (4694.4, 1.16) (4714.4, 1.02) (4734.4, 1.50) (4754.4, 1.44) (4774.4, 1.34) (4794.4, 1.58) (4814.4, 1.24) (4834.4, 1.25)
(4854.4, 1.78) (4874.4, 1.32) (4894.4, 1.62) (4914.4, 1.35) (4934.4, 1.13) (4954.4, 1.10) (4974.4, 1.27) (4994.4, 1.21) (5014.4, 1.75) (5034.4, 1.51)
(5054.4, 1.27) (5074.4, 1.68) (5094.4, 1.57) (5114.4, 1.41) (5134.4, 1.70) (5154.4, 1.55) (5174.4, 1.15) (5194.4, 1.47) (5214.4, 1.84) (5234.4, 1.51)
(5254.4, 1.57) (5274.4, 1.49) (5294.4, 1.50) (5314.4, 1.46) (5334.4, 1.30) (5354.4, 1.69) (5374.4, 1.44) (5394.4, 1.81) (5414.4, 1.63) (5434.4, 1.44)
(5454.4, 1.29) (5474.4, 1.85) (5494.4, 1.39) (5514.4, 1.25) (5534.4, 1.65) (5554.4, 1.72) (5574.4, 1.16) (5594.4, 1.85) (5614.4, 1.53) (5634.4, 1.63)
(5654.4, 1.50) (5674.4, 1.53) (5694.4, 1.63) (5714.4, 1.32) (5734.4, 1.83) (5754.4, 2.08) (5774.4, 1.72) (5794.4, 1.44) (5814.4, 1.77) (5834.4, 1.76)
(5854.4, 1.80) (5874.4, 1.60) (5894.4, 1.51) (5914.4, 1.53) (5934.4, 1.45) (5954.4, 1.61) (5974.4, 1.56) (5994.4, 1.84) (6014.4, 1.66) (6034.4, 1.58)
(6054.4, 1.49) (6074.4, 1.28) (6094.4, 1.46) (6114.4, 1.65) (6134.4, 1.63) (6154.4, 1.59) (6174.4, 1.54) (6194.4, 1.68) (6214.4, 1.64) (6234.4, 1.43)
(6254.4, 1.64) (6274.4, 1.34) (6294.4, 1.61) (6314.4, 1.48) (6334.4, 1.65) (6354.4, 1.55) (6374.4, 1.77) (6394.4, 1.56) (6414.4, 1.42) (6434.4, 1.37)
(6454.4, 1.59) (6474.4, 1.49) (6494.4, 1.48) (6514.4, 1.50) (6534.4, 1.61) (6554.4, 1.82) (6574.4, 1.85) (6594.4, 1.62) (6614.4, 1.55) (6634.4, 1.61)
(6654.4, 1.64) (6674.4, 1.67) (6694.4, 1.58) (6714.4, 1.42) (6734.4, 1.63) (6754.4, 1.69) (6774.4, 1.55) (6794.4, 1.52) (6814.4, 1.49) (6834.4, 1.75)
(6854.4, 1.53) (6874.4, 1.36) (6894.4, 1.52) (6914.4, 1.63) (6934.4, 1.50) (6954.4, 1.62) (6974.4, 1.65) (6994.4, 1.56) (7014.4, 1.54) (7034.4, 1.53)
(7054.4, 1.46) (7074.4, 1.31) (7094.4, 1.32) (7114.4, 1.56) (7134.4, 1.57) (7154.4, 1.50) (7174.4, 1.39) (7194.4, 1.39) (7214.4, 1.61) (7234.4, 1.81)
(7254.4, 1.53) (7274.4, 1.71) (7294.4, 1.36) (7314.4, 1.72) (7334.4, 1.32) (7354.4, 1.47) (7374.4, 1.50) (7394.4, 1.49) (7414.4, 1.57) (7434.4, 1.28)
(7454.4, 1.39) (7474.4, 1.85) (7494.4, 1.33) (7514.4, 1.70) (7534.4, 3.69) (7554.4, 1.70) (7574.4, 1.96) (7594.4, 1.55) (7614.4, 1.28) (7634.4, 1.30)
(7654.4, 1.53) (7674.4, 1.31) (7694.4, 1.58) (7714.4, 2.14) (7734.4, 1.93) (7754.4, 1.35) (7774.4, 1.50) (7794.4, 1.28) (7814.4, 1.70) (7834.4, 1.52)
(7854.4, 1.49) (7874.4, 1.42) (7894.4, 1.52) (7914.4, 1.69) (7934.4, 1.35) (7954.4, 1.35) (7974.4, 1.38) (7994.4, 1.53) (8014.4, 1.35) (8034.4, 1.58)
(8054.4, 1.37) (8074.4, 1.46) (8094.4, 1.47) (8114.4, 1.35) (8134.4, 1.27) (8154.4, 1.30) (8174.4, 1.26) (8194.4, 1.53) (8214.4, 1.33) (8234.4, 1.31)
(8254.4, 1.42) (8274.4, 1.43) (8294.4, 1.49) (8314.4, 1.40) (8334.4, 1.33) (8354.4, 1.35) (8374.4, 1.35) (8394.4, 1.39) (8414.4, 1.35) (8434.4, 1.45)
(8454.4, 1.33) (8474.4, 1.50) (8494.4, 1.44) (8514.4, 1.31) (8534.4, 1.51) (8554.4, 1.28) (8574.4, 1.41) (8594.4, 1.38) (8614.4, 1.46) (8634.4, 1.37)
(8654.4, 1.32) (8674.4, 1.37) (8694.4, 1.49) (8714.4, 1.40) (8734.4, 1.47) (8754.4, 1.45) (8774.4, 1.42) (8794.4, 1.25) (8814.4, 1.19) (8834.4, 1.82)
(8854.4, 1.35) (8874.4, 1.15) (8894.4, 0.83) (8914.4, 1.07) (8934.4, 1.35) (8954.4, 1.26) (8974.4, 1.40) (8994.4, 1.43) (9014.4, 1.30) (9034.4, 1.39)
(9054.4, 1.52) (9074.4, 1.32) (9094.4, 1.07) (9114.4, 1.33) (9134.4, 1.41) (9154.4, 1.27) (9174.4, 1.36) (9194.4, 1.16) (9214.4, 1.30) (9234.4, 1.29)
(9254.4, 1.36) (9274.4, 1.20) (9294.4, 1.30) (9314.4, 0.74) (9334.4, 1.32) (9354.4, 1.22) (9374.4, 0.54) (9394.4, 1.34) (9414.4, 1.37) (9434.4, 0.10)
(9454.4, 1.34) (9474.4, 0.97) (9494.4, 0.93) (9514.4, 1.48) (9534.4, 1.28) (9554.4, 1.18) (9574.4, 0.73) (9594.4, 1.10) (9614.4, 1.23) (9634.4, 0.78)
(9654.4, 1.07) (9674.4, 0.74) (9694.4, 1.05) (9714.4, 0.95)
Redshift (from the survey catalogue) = 0.149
